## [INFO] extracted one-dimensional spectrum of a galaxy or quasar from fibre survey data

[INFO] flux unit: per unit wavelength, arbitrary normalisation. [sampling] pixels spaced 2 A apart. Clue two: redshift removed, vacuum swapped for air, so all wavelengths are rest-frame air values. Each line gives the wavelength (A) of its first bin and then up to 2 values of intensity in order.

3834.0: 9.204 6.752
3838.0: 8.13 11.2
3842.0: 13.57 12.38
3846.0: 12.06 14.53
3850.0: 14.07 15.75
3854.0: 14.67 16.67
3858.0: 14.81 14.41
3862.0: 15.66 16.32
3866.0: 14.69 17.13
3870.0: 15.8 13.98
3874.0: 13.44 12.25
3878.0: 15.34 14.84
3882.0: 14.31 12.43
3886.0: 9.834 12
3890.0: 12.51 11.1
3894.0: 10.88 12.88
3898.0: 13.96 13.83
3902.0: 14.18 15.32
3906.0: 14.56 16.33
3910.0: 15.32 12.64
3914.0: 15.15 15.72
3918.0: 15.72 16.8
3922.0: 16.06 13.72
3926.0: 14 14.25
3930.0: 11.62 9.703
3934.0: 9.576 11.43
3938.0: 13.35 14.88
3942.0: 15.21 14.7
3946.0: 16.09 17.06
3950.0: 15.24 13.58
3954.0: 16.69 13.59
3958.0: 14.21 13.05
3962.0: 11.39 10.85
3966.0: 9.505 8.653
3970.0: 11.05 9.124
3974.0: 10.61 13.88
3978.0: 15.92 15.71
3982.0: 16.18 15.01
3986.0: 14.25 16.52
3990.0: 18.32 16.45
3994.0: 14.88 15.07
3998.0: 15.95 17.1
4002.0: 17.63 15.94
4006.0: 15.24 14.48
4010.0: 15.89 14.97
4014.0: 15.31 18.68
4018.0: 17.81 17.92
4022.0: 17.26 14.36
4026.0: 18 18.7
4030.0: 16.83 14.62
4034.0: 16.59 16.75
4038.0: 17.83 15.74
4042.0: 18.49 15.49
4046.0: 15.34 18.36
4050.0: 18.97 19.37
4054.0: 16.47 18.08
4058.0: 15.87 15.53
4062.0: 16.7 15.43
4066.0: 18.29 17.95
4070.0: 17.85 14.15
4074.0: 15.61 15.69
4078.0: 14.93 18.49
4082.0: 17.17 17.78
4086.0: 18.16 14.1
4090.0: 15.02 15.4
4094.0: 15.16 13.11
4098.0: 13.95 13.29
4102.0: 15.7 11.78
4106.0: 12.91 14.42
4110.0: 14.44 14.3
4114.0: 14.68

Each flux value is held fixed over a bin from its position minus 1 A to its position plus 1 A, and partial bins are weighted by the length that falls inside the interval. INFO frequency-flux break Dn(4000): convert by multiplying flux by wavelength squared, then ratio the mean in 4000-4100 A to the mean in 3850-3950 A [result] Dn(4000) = 1.25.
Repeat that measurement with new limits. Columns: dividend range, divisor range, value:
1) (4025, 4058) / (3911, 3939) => 1.35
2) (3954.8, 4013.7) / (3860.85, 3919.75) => 1.06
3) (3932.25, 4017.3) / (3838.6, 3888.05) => 1.08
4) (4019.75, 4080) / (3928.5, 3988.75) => 1.32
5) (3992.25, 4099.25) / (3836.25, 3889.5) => 1.31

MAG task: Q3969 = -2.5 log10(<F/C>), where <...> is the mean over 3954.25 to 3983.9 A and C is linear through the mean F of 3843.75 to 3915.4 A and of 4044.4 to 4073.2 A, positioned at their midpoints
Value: 0.23 mag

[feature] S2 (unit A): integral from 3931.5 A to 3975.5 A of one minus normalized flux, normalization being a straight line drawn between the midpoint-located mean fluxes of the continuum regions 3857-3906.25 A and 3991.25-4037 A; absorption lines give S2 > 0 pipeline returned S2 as 7.1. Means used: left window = 13.8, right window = 16.4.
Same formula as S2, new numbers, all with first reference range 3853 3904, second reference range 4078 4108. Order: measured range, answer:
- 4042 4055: -2.2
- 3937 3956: -1.1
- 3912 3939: 1.2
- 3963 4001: 1.5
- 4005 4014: -0.3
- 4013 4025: -1.8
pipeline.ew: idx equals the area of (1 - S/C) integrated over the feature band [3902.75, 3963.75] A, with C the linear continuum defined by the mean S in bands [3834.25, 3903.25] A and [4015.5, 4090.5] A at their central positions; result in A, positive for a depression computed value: 1.6 A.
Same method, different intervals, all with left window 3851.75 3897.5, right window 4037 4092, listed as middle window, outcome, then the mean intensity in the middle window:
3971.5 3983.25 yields 1.3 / 13.8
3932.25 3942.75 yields 1.6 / 12.6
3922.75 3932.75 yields 1.3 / 12.8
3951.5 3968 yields 2.8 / 12.6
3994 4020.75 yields -0.6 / 16.2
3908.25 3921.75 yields -0.7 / 15.3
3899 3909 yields -0.3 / 14.8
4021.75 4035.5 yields -0.3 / 16.6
